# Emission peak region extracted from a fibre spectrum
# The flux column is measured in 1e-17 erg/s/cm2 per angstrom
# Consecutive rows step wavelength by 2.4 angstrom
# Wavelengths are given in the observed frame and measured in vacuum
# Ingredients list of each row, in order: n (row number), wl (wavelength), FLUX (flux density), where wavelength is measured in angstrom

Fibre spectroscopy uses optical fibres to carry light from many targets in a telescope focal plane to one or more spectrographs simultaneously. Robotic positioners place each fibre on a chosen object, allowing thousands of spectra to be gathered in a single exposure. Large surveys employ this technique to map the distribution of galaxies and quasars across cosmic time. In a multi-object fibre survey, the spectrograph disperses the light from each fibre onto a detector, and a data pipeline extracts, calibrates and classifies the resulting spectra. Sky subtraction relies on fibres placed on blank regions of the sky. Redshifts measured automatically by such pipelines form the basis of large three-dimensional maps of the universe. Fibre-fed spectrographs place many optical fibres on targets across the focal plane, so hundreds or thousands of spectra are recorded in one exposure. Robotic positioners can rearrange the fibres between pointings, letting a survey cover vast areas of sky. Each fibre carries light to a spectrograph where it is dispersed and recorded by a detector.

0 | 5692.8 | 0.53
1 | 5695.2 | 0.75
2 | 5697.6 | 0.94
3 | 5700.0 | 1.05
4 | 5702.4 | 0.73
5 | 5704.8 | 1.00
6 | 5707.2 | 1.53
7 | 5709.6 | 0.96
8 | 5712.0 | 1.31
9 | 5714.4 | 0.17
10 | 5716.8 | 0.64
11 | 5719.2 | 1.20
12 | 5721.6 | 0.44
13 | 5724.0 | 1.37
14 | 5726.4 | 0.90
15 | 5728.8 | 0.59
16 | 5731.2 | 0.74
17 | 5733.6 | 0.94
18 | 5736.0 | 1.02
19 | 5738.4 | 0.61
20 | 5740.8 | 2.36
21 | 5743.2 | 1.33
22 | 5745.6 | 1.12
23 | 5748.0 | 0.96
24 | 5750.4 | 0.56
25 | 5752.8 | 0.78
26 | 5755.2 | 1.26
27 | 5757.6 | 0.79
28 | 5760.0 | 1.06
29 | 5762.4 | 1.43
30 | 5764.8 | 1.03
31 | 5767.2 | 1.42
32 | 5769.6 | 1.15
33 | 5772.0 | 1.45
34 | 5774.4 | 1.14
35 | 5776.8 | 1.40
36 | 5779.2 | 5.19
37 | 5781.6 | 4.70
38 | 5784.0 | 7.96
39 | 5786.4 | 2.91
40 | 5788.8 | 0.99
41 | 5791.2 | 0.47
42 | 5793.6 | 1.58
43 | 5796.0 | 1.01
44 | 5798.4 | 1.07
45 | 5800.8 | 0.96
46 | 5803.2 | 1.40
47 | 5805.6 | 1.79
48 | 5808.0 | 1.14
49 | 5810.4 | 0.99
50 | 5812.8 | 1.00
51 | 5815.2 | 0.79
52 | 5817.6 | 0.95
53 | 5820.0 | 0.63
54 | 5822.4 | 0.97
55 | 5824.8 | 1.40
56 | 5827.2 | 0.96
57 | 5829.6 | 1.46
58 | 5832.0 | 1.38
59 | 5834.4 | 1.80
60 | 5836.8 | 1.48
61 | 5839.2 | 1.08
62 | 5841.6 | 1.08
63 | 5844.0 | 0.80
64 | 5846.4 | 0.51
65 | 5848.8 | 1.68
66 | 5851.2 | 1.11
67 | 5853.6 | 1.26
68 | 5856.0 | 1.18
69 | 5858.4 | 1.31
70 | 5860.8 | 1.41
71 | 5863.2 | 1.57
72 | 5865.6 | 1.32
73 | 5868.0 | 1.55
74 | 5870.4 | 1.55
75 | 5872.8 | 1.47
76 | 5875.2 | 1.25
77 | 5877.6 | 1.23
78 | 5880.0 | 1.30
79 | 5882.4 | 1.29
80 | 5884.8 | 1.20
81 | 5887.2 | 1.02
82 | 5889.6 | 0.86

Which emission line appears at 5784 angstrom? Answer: [O II] 3727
